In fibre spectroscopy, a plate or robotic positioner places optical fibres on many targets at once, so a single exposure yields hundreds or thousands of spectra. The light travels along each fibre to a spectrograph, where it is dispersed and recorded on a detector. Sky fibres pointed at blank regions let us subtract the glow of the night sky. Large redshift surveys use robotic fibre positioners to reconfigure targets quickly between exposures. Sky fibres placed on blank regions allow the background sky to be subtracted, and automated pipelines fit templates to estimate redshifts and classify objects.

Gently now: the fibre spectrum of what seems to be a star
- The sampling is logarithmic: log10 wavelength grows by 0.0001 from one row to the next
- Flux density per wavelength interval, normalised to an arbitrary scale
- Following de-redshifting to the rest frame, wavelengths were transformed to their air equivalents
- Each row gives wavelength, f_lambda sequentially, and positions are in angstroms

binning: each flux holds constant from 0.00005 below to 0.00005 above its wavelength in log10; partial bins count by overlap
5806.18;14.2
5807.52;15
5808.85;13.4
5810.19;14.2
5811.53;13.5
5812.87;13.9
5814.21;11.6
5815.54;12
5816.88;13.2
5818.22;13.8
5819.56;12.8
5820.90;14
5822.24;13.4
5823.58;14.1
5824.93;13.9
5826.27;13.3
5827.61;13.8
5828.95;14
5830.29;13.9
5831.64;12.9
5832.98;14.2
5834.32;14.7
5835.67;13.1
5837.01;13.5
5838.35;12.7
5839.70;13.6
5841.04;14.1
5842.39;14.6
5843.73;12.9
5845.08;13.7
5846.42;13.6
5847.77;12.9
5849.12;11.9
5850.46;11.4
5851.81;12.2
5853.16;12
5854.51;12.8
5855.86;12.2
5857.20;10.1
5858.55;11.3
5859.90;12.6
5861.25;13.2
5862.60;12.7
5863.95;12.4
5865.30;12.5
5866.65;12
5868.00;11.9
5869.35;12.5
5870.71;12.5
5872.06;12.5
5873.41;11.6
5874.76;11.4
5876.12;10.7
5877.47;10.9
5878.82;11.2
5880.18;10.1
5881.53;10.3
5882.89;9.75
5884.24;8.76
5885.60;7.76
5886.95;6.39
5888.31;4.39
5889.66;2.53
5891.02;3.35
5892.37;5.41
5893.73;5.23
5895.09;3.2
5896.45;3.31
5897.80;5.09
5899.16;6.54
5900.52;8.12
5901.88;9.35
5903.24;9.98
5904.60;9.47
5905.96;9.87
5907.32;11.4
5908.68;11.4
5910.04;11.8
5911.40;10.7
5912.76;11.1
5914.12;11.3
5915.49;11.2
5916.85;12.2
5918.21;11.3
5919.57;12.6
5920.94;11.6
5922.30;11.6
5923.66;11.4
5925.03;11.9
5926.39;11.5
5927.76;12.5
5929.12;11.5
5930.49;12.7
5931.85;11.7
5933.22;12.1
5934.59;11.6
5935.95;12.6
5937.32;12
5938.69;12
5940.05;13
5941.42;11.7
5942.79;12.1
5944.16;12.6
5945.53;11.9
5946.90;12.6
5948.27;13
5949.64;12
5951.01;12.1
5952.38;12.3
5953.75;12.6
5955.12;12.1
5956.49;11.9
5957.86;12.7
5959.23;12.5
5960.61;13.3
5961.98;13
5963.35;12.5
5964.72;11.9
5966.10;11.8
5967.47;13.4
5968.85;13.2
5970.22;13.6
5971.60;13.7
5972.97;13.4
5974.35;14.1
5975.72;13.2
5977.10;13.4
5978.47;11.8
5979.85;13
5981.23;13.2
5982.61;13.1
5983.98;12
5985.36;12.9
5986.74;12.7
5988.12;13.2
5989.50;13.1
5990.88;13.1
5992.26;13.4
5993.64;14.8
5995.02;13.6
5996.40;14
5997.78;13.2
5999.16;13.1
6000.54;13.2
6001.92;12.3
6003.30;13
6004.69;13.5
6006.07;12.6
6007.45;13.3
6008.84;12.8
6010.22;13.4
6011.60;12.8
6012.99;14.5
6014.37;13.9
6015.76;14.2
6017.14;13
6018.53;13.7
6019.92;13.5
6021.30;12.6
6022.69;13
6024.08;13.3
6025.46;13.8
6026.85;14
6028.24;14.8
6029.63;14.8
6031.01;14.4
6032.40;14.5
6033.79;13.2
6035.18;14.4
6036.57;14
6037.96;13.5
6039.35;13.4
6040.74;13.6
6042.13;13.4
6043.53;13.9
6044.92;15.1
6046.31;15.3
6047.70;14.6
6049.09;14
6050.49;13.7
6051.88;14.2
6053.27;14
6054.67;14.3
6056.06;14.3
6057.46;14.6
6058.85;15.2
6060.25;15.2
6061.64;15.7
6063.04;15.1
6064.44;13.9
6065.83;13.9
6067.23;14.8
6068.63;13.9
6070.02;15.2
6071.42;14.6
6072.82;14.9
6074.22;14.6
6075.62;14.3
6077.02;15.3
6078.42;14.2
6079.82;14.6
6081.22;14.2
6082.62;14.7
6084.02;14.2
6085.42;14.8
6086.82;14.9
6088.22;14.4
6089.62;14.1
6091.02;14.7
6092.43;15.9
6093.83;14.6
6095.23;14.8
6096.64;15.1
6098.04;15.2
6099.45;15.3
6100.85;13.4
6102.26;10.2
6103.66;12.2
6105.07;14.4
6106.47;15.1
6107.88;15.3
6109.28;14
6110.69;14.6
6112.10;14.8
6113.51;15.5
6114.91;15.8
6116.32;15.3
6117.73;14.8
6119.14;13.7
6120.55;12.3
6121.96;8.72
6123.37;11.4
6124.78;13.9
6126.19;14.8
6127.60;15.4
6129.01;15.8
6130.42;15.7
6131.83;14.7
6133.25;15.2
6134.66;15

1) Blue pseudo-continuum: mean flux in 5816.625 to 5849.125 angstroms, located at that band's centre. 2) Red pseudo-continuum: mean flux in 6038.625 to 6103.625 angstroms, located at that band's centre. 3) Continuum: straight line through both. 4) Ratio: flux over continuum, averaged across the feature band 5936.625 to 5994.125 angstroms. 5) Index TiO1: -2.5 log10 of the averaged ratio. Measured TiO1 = 0.11 mag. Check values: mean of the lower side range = 13.6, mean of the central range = 12.8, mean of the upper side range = 14.4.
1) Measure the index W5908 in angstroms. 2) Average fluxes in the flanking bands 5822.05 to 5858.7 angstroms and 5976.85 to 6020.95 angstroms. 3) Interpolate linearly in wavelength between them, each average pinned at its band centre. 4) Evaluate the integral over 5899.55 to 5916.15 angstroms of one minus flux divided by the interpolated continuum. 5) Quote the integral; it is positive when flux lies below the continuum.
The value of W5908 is 3.48 angstroms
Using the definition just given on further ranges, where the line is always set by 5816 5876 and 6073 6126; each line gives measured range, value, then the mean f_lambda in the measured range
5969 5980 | 0.2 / 13.3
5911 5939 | 3.2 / 11.8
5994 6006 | 0.4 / 13.3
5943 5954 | 0.9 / 12.4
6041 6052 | -0.3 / 14.2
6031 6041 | 0.0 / 13.8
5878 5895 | 7.9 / 6.99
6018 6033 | 0.0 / 13.9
